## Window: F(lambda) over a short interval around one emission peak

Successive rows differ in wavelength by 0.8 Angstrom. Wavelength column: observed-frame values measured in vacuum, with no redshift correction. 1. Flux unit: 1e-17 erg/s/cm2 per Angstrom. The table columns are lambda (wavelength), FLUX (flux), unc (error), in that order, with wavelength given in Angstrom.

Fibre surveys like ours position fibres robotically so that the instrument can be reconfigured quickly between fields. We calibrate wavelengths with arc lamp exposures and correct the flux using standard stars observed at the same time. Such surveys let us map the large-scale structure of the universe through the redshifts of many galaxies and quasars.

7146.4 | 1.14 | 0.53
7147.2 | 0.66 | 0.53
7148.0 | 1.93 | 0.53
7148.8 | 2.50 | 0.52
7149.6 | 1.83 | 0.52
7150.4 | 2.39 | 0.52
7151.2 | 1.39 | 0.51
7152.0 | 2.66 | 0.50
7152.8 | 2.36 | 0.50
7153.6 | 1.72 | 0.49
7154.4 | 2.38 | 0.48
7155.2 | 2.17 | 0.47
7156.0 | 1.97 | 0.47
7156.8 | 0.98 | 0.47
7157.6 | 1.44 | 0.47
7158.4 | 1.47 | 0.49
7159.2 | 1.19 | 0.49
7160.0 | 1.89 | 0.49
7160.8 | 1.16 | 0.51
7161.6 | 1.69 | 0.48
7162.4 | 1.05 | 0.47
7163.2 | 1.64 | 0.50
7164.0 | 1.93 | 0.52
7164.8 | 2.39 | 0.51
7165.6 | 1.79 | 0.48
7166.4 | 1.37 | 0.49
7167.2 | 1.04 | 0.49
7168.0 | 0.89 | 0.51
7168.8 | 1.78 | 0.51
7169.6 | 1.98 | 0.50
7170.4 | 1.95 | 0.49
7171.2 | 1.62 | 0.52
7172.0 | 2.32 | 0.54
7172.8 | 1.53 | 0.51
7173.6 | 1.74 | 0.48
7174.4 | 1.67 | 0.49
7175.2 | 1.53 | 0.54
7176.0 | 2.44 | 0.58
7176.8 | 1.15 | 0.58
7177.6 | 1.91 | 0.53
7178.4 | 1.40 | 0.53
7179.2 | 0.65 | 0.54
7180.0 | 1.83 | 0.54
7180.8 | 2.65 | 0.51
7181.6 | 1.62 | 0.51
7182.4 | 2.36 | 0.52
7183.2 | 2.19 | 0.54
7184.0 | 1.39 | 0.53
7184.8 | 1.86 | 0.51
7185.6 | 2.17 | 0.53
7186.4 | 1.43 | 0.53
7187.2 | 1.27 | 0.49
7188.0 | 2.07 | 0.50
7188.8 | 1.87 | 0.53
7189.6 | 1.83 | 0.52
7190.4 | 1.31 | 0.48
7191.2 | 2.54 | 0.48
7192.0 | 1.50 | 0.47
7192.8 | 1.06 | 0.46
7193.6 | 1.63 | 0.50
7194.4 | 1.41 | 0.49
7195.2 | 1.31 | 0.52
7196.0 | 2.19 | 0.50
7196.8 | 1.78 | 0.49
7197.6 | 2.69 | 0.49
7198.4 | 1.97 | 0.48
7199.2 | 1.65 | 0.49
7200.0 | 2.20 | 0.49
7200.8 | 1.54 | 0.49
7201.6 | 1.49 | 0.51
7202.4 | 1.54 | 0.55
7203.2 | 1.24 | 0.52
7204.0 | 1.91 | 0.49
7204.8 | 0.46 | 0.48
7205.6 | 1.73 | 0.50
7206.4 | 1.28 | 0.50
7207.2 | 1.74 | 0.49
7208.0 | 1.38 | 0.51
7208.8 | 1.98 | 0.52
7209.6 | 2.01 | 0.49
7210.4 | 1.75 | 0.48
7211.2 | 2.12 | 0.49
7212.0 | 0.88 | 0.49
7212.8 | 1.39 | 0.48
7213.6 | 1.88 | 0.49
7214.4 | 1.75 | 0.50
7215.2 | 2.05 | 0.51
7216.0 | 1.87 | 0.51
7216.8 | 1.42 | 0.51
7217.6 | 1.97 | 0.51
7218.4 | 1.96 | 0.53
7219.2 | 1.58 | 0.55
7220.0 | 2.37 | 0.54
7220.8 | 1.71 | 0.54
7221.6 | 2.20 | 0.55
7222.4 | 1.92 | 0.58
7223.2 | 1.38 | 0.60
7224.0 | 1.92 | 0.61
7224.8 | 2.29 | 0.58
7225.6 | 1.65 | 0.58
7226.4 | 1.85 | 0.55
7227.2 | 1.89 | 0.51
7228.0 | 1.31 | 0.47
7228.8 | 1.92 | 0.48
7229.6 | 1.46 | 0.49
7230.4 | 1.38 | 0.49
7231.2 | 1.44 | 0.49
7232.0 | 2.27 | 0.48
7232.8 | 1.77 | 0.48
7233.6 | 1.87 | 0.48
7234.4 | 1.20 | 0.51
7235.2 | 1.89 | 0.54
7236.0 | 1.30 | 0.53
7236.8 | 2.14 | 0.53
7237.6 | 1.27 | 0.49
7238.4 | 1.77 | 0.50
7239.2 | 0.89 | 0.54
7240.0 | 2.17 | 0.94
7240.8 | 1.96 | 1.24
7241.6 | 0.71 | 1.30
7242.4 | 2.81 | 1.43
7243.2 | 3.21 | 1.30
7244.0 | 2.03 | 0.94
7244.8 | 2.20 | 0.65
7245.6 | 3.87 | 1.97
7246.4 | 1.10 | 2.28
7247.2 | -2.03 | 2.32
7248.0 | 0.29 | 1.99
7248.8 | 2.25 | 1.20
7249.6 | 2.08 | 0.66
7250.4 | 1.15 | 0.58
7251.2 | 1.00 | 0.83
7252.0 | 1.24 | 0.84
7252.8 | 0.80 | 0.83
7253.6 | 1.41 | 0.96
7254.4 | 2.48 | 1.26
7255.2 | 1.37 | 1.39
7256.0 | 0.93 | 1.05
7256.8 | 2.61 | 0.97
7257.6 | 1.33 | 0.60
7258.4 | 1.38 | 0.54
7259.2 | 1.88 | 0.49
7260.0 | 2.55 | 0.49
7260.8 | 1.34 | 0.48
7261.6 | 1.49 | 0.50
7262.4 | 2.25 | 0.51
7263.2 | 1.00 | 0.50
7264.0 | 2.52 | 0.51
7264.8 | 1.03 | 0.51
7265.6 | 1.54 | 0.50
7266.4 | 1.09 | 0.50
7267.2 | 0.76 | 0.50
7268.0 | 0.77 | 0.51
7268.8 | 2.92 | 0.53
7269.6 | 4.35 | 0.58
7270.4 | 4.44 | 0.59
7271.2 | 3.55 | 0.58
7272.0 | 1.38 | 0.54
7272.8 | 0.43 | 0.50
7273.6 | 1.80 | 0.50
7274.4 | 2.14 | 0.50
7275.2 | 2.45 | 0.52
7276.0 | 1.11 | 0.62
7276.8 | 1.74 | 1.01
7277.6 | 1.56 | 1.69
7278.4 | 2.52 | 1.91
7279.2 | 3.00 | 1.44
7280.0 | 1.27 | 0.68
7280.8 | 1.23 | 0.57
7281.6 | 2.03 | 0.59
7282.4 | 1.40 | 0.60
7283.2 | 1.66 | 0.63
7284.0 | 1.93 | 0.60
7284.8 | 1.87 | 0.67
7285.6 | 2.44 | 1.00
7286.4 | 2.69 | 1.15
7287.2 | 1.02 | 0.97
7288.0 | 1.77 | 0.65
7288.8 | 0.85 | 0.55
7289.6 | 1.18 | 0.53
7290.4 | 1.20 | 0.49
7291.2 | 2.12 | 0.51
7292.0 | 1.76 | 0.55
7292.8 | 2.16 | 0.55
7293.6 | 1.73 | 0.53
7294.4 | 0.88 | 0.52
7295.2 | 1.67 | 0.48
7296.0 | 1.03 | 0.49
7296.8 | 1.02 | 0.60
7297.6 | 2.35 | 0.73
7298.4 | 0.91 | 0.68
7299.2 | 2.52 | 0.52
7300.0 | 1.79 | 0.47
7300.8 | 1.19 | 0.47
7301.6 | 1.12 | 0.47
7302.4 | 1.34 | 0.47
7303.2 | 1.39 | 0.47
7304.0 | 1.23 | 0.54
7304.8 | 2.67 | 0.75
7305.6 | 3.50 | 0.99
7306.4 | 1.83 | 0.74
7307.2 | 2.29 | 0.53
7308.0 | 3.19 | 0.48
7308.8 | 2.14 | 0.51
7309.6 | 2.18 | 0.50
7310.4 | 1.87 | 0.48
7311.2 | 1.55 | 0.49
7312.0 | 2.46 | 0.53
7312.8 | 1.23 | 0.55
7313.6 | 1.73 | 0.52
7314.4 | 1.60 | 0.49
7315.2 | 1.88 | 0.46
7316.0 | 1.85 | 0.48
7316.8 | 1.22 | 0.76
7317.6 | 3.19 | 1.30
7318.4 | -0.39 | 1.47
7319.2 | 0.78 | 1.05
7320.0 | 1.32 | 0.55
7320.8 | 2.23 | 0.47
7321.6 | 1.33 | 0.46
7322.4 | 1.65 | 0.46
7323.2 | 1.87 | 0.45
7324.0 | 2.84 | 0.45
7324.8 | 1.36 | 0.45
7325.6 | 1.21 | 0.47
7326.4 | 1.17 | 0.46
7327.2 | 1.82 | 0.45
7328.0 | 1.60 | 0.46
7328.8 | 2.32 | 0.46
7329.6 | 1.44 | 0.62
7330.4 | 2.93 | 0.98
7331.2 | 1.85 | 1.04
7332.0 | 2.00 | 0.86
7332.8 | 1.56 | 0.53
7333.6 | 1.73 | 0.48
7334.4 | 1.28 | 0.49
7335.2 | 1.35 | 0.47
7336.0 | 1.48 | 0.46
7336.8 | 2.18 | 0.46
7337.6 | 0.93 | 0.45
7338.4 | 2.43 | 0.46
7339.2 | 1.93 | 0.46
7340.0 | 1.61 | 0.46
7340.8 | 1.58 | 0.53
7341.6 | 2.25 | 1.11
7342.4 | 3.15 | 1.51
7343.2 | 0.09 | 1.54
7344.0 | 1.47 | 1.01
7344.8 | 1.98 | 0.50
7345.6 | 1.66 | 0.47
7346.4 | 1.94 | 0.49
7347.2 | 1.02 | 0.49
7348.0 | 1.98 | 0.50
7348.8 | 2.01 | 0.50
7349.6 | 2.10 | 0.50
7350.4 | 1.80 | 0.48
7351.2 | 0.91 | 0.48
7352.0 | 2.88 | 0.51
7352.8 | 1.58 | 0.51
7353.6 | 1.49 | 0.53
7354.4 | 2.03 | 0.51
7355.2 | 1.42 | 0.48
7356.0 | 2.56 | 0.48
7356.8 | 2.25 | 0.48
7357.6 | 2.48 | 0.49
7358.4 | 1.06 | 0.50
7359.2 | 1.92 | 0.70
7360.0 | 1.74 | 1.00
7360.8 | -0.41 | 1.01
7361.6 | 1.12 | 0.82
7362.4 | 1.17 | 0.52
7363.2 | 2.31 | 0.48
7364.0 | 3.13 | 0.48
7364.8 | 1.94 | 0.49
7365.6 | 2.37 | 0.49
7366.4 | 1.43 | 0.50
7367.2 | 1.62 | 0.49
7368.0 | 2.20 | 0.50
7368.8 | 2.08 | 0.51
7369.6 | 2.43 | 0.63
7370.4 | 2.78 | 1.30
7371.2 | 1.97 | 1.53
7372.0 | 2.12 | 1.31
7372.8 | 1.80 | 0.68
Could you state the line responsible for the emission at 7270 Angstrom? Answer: [S II]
